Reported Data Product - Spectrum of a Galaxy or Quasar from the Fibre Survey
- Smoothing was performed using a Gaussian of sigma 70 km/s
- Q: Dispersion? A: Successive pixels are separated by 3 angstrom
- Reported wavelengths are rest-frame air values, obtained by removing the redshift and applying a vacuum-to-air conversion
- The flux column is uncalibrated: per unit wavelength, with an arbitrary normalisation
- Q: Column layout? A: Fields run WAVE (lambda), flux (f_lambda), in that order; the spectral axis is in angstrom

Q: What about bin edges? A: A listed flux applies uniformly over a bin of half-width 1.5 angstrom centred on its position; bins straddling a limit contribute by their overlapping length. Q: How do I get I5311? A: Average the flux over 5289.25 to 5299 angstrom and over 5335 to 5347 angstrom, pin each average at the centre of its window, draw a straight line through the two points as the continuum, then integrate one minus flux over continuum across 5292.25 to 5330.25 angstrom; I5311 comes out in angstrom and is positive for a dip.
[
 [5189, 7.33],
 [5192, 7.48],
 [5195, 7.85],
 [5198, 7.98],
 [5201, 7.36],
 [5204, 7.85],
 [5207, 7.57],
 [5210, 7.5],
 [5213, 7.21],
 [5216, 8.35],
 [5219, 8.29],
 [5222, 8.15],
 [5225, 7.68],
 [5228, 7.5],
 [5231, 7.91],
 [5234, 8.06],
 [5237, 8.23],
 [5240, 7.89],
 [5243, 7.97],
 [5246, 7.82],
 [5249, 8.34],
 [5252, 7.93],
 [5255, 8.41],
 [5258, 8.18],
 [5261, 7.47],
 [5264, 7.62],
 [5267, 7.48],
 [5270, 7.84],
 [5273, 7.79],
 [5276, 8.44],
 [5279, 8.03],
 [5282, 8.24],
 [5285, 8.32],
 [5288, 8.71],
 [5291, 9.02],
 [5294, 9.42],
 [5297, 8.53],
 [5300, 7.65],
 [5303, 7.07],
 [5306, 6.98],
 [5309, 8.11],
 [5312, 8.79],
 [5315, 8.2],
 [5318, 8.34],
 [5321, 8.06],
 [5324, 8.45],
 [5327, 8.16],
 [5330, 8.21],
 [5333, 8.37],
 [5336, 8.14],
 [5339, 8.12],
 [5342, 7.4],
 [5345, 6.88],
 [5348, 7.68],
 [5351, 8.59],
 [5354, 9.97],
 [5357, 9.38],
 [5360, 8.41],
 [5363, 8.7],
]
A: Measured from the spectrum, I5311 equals 1.23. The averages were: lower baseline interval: 8.91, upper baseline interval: 7.62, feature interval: 8.16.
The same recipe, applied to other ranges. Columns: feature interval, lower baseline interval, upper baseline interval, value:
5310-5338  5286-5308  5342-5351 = -1.68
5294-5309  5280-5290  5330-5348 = 0.81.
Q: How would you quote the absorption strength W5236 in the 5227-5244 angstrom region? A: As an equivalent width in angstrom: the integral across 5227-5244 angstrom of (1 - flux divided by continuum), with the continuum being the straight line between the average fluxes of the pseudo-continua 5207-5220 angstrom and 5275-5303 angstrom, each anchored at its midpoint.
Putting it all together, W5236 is 0.1 angstrom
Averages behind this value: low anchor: 7.79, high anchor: 8.41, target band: 7.94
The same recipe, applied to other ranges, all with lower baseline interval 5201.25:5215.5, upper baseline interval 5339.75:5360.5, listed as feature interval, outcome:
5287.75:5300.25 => -1.2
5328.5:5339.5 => 0.0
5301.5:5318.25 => 0.5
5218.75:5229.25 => -0.3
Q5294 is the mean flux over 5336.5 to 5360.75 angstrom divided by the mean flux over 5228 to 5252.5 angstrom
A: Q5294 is 1.04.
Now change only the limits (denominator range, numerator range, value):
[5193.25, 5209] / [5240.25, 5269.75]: 1.03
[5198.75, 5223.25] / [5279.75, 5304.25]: 1.08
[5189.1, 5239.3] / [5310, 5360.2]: 1.06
